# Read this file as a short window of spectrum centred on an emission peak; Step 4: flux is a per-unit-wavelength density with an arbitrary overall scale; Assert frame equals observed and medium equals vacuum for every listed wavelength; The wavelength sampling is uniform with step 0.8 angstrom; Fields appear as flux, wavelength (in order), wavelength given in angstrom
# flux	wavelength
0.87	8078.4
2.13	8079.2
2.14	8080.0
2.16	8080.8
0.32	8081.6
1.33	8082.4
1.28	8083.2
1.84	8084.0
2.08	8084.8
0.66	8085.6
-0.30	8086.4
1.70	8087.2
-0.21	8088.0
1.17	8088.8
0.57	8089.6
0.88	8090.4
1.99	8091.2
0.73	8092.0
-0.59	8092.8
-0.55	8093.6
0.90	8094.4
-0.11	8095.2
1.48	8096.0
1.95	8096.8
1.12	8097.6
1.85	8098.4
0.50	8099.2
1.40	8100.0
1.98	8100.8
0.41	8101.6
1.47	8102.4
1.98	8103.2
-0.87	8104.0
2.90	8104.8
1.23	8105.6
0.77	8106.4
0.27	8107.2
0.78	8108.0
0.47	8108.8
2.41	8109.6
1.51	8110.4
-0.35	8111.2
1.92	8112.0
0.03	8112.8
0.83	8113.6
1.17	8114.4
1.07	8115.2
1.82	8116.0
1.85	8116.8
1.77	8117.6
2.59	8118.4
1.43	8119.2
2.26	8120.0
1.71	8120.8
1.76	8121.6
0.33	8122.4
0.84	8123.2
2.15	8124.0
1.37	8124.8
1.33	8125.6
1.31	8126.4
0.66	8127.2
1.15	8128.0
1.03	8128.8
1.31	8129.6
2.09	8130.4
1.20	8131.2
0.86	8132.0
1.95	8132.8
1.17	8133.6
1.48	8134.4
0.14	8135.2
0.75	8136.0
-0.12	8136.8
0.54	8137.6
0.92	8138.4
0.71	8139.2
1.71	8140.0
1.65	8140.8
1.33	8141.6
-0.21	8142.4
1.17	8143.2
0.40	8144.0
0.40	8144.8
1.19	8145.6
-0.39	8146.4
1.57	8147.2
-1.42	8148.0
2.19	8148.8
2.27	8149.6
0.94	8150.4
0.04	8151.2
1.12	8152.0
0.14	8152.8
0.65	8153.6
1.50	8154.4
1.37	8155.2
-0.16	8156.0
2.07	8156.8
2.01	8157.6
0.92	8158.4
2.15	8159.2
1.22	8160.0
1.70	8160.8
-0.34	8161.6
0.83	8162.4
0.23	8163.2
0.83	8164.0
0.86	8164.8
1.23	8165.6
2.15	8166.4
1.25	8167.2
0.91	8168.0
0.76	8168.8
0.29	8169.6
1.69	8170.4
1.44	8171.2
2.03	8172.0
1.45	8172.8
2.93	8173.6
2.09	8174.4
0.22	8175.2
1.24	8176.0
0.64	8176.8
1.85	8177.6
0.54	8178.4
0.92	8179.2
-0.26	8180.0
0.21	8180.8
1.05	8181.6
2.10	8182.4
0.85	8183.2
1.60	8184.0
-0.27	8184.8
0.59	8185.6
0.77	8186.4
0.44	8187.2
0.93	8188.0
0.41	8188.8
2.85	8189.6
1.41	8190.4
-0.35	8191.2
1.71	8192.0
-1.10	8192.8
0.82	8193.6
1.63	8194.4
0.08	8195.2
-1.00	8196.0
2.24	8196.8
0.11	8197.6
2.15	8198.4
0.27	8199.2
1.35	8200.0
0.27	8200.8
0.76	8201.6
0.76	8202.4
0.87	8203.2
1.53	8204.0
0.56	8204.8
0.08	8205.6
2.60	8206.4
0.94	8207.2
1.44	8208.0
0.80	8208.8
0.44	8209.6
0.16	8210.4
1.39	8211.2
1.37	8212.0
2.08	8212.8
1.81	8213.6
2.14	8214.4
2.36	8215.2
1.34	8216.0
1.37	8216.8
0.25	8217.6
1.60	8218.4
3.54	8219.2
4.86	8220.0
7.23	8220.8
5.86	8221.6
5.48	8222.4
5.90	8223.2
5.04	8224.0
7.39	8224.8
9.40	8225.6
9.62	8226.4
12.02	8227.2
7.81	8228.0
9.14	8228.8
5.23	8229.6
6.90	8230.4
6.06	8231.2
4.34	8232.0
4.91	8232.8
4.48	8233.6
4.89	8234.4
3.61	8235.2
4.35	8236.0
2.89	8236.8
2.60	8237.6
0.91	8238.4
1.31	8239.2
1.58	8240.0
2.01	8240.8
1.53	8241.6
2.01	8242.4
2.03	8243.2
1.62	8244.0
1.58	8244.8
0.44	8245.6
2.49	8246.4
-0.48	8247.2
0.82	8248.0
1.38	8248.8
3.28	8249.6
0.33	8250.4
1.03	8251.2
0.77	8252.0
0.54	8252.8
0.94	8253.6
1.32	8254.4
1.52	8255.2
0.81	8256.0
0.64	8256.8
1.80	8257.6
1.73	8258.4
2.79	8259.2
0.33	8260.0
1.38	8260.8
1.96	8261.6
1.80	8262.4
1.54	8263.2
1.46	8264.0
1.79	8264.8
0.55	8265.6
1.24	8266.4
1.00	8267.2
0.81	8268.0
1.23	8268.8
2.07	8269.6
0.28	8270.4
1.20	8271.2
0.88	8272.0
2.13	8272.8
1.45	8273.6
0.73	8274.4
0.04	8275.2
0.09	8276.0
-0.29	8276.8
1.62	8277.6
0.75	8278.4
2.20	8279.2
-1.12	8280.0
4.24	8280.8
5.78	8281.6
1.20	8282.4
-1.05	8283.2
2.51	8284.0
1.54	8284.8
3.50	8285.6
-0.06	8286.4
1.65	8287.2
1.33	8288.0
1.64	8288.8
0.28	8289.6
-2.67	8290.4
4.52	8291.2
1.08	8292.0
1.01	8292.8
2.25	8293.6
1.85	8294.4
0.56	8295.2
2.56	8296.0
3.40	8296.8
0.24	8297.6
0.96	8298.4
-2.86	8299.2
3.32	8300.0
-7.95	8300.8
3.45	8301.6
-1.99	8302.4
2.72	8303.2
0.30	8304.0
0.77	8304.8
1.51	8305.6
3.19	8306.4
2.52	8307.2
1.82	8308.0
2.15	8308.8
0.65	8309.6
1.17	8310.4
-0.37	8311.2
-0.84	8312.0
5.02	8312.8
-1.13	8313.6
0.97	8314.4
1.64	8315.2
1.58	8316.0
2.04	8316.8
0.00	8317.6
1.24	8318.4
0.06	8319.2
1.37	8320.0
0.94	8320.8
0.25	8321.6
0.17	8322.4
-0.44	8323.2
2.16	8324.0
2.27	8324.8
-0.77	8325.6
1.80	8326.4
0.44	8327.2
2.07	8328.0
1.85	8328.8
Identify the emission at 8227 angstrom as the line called [O II] 3727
